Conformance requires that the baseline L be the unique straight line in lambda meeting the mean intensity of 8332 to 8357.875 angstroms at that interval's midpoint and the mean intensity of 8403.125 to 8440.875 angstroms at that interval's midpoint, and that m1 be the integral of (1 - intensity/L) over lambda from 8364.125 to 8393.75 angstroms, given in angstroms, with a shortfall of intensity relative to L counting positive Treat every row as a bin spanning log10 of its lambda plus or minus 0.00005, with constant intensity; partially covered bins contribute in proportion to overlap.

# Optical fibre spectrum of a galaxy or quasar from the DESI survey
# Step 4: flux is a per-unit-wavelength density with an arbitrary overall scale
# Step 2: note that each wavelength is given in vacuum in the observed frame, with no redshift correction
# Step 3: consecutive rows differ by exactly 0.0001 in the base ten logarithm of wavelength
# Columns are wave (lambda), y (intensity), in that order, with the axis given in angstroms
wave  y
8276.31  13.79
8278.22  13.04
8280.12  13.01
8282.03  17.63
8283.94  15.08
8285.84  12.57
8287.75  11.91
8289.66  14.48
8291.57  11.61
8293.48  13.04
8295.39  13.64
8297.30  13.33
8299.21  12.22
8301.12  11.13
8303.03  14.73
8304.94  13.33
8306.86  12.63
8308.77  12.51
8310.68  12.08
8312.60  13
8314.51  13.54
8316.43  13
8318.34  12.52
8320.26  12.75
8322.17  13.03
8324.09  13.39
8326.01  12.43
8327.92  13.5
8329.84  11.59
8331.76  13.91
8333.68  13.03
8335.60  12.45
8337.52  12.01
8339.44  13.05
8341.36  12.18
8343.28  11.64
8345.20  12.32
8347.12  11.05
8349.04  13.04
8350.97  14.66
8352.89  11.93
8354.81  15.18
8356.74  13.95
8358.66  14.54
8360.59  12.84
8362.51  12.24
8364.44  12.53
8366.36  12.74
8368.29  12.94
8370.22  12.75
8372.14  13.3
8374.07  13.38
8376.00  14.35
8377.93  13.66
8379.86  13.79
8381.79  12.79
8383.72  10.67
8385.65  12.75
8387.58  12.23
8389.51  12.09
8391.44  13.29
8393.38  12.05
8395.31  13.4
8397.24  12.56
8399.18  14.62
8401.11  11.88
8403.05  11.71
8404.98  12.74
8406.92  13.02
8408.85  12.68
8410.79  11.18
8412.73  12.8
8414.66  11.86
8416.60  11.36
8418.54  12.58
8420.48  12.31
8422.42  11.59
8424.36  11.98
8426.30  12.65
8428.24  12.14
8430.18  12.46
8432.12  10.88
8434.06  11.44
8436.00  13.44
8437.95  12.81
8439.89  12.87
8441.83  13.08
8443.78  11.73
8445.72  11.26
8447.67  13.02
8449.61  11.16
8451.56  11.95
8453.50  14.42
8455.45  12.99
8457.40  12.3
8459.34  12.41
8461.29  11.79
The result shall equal -0.6 angstroms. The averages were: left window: 12.9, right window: 12.2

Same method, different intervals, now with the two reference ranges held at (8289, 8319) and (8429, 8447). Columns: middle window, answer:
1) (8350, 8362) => -1.08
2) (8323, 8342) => 0.00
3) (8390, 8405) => -0.39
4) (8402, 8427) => 0.34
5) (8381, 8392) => 0.21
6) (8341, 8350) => 0.47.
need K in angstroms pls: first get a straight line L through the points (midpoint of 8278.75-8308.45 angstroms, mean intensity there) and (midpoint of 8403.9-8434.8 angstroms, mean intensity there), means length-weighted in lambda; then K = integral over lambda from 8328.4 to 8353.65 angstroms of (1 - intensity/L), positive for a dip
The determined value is 0.6 angstroms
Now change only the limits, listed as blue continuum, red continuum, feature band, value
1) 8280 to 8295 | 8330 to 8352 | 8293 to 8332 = 0.9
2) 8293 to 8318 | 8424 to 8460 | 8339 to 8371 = -0.5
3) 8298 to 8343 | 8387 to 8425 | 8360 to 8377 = -0.6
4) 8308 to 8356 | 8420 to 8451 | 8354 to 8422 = -1.9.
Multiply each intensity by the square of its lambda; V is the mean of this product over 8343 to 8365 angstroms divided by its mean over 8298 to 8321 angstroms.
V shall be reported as 1.0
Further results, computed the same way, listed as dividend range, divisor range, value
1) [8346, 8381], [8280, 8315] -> 1.02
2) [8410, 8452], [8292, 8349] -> 0.98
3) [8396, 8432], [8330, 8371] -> 0.97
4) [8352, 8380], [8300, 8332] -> 1.05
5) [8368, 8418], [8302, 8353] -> 1.01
